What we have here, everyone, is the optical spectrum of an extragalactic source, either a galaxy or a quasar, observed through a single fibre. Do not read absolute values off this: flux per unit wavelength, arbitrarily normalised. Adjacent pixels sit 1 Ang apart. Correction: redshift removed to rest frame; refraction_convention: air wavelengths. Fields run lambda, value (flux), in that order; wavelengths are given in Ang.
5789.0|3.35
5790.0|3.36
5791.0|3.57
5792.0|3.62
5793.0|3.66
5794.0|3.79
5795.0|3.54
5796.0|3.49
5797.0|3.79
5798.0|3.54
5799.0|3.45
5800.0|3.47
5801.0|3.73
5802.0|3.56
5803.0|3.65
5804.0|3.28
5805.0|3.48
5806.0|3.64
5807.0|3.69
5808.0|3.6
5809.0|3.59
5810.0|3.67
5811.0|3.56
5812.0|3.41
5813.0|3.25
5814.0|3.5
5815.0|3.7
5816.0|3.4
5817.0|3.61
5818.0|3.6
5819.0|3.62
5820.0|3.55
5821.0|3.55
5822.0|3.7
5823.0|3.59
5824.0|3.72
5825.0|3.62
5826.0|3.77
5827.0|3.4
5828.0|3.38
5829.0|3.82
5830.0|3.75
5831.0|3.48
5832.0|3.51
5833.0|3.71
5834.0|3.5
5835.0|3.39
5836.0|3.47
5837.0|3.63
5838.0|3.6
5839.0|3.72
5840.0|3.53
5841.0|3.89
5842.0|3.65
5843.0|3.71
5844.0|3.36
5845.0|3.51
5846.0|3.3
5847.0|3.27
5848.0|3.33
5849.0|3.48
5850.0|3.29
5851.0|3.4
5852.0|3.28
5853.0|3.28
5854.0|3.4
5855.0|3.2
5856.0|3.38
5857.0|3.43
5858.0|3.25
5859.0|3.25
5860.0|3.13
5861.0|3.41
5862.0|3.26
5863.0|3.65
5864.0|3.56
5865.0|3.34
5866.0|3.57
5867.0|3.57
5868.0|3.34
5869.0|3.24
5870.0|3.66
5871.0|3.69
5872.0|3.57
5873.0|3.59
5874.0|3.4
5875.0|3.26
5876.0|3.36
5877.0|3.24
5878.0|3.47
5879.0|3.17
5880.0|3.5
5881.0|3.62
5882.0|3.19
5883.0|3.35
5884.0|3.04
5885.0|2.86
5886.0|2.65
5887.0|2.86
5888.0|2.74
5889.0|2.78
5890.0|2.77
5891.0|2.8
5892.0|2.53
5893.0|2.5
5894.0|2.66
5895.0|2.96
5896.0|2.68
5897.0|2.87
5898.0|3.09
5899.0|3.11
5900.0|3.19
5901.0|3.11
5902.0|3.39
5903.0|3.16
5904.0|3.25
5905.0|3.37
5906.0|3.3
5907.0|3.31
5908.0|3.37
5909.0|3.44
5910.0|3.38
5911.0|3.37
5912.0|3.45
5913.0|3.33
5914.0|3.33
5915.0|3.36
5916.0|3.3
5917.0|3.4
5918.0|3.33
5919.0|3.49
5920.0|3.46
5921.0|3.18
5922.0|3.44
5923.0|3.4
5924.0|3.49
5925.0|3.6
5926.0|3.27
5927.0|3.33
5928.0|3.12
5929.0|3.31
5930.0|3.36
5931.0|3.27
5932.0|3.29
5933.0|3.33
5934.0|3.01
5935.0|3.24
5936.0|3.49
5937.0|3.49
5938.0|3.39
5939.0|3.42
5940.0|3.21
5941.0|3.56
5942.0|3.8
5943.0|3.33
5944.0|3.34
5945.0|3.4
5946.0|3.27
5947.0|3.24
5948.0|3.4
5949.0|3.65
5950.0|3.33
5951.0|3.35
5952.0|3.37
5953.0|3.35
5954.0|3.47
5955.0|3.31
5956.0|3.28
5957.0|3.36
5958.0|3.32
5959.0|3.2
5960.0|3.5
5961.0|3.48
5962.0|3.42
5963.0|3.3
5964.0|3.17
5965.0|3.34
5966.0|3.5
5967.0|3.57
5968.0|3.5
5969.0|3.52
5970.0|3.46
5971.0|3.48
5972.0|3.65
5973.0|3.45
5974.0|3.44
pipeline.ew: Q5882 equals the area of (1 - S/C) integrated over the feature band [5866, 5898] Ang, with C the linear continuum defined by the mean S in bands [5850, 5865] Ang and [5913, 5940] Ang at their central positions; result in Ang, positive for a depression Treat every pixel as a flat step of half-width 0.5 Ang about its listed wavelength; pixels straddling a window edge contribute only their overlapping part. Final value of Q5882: 2.0 Ang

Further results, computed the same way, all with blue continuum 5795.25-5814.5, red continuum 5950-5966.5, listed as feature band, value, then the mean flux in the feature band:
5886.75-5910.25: 2.8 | 3.02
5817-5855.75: -0.2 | 3.53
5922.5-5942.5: 0.1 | 3.37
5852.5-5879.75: 0.6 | 3.4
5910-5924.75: 0.1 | 3.38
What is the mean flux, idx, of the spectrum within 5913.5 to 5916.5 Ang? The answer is 3.33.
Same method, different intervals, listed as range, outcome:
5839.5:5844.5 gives 3.63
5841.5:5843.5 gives 3.68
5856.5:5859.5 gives 3.31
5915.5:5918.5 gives 3.34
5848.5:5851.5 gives 3.39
